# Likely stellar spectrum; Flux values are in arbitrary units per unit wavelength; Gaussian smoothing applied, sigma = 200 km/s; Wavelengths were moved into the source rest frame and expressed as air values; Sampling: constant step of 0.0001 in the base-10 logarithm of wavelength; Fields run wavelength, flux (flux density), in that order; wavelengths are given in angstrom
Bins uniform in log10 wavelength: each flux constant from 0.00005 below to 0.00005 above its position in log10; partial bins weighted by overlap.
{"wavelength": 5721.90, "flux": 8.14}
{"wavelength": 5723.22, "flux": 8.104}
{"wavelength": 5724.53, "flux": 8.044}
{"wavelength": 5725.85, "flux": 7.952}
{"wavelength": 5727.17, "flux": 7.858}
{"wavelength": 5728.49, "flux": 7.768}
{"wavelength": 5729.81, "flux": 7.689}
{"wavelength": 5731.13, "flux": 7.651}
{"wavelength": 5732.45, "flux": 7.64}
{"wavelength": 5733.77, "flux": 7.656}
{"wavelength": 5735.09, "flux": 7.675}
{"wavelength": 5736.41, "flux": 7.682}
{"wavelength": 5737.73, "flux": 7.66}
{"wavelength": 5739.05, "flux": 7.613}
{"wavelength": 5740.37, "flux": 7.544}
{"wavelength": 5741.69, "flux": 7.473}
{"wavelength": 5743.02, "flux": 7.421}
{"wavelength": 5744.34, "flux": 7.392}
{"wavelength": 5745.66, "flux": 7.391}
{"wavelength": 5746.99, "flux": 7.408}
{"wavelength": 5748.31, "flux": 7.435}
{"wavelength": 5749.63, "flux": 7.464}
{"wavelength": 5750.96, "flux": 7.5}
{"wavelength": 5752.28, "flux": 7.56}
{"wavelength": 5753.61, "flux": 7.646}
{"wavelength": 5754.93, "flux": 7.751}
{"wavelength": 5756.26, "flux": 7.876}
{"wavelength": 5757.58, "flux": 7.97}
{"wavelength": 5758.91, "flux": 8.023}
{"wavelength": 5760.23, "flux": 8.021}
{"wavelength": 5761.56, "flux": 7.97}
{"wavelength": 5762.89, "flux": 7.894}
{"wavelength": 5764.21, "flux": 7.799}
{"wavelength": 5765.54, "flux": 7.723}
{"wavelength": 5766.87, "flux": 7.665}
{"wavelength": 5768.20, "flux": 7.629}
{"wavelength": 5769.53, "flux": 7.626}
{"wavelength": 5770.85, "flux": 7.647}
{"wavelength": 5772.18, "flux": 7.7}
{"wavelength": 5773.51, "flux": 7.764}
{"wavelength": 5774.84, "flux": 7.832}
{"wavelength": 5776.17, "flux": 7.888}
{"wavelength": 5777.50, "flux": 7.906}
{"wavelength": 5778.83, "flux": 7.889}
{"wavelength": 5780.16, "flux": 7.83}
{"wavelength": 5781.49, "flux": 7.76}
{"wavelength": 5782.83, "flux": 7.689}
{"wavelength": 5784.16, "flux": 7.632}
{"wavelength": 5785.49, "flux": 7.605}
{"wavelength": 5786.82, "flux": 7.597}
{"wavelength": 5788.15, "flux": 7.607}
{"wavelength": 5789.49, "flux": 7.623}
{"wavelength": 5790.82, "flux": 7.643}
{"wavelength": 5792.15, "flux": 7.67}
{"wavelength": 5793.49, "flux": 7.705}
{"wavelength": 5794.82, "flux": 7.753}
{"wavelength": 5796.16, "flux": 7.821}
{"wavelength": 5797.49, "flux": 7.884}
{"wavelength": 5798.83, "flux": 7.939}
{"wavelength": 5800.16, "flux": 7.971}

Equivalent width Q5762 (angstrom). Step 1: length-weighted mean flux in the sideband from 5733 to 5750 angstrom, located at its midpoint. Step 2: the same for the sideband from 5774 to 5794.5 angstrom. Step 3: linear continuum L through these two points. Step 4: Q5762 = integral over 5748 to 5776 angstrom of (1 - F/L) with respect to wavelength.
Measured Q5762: -0.45 angstrom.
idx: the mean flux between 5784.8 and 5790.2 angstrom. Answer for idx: 7.61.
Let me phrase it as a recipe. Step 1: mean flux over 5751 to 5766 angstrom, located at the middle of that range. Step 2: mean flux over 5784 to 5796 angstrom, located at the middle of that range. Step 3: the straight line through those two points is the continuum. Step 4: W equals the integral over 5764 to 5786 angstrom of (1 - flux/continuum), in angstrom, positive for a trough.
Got 0.0 angstrom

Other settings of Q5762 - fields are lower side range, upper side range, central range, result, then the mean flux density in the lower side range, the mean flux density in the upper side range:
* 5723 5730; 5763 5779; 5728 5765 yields 0.8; 7.91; 7.76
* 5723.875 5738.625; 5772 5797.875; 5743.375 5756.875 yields 0.4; 7.75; 7.74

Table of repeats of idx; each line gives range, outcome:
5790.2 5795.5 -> 7.69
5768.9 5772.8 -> 7.67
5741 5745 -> 7.43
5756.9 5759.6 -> 8.02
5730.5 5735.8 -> 7.66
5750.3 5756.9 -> 7.67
